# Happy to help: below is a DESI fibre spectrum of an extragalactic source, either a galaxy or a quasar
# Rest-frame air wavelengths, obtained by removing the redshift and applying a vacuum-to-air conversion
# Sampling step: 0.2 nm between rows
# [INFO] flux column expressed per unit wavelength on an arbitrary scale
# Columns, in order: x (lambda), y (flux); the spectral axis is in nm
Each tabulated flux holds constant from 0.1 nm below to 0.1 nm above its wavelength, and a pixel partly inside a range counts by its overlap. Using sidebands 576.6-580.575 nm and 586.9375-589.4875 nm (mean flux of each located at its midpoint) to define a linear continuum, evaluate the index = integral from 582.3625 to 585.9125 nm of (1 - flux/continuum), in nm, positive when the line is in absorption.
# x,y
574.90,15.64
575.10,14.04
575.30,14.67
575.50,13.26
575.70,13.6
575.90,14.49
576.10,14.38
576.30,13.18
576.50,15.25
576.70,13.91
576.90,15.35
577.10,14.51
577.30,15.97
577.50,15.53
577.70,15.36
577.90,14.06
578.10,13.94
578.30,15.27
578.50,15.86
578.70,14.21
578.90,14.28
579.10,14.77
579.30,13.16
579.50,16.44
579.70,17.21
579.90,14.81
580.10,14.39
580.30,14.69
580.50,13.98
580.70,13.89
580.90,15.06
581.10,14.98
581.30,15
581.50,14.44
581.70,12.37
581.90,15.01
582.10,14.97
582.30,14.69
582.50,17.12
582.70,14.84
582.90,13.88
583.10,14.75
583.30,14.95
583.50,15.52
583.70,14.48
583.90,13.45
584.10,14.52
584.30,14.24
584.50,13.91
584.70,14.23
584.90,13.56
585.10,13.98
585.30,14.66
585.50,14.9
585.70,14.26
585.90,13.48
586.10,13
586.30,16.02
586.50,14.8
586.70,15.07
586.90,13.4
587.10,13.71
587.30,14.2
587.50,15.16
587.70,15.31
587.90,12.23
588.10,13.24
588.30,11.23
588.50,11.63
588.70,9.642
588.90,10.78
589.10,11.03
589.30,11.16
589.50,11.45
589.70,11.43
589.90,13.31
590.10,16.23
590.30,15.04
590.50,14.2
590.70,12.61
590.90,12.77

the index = -0.27 nm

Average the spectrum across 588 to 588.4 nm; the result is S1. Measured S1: 12.2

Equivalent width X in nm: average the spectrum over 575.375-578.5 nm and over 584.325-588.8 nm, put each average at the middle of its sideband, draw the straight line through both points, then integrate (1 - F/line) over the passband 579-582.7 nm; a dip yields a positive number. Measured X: -0.16 nm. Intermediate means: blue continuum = 14.6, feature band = 14.8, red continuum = 13.7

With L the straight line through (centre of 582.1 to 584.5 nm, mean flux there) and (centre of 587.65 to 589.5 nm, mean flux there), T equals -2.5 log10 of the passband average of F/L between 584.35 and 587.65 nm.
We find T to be -0.09 mag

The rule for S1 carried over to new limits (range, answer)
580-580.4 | 14.5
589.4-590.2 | 13.1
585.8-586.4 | 14.2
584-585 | 14.1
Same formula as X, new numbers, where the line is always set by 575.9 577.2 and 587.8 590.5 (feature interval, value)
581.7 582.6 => -0.110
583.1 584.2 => -0.116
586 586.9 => -0.131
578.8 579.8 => -0.087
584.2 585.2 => -0.073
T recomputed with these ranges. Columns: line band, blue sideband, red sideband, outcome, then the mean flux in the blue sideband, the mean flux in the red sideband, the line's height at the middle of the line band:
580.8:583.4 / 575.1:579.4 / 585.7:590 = -0.07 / 14.5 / 12.9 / 13.8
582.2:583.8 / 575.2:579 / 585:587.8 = -0.04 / 14.6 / 14.4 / 14.5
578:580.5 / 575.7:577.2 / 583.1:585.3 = -0.04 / 14.4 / 14.3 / 14.4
